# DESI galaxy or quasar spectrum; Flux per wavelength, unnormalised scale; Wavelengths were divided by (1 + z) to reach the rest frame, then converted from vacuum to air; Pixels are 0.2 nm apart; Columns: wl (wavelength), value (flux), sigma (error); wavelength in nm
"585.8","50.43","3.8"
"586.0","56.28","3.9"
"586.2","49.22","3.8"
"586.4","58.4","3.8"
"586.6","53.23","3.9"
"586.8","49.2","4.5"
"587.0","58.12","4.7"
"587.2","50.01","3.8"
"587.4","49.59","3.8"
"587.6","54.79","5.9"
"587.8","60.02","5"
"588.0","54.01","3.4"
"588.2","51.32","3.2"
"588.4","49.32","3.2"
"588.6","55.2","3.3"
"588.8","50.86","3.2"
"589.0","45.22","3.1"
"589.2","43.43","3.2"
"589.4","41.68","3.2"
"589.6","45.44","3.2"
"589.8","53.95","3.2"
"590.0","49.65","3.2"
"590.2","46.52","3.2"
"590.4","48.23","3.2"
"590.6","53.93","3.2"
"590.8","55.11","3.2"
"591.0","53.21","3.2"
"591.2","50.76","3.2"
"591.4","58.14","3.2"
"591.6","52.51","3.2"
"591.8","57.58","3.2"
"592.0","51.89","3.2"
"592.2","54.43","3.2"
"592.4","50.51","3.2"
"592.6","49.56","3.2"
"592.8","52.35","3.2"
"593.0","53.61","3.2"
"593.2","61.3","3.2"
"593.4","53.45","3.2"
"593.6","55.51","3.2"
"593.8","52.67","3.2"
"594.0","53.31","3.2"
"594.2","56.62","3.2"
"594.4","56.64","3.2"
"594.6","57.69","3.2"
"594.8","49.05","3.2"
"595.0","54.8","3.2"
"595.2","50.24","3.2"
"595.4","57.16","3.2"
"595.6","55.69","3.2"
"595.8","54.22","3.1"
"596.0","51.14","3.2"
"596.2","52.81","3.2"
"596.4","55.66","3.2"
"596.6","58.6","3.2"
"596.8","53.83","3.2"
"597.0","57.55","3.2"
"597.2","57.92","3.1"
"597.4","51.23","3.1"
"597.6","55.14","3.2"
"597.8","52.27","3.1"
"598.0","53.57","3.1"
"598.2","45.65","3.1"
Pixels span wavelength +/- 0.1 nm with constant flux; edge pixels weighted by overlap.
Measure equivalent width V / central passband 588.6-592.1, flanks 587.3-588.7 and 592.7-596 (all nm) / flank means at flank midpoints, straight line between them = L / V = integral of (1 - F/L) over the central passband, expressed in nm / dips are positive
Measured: 0.21 nm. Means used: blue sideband 53.5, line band 50.6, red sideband 54.5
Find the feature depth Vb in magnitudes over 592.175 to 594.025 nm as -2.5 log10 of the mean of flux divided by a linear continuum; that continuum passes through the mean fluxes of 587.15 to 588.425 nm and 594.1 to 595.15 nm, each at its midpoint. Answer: 0.01 mag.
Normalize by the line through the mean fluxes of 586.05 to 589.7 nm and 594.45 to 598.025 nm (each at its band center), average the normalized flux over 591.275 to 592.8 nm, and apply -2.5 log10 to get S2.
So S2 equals -0.013 mag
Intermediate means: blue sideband 51.1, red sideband 54.4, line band 53.4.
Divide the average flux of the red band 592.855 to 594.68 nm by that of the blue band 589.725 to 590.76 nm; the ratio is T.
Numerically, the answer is 1.1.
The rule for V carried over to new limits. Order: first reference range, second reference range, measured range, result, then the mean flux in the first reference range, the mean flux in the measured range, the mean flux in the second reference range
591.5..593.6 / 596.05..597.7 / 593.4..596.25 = 0.02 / 53.8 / 54.1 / 55.2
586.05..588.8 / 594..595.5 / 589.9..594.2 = 0.07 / 53.2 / 53.1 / 54.5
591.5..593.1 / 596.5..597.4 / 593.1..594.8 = -0.05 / 52.8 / 55.5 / 56.3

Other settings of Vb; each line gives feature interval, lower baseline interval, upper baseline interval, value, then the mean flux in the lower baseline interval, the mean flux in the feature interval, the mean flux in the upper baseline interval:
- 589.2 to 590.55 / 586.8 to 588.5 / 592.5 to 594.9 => 0.13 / 53.2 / 47.5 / 54.3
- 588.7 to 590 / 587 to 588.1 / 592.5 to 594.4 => 0.15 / 54.1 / 47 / 54.4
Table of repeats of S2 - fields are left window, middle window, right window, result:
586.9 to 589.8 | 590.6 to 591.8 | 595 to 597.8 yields -0.04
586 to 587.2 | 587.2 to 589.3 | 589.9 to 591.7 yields 0.03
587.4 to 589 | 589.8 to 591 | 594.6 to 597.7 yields 0.04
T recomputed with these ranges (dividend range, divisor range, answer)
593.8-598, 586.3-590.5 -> 1.07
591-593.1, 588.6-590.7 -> 1.10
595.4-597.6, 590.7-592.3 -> 1.01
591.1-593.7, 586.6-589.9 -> 1.06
